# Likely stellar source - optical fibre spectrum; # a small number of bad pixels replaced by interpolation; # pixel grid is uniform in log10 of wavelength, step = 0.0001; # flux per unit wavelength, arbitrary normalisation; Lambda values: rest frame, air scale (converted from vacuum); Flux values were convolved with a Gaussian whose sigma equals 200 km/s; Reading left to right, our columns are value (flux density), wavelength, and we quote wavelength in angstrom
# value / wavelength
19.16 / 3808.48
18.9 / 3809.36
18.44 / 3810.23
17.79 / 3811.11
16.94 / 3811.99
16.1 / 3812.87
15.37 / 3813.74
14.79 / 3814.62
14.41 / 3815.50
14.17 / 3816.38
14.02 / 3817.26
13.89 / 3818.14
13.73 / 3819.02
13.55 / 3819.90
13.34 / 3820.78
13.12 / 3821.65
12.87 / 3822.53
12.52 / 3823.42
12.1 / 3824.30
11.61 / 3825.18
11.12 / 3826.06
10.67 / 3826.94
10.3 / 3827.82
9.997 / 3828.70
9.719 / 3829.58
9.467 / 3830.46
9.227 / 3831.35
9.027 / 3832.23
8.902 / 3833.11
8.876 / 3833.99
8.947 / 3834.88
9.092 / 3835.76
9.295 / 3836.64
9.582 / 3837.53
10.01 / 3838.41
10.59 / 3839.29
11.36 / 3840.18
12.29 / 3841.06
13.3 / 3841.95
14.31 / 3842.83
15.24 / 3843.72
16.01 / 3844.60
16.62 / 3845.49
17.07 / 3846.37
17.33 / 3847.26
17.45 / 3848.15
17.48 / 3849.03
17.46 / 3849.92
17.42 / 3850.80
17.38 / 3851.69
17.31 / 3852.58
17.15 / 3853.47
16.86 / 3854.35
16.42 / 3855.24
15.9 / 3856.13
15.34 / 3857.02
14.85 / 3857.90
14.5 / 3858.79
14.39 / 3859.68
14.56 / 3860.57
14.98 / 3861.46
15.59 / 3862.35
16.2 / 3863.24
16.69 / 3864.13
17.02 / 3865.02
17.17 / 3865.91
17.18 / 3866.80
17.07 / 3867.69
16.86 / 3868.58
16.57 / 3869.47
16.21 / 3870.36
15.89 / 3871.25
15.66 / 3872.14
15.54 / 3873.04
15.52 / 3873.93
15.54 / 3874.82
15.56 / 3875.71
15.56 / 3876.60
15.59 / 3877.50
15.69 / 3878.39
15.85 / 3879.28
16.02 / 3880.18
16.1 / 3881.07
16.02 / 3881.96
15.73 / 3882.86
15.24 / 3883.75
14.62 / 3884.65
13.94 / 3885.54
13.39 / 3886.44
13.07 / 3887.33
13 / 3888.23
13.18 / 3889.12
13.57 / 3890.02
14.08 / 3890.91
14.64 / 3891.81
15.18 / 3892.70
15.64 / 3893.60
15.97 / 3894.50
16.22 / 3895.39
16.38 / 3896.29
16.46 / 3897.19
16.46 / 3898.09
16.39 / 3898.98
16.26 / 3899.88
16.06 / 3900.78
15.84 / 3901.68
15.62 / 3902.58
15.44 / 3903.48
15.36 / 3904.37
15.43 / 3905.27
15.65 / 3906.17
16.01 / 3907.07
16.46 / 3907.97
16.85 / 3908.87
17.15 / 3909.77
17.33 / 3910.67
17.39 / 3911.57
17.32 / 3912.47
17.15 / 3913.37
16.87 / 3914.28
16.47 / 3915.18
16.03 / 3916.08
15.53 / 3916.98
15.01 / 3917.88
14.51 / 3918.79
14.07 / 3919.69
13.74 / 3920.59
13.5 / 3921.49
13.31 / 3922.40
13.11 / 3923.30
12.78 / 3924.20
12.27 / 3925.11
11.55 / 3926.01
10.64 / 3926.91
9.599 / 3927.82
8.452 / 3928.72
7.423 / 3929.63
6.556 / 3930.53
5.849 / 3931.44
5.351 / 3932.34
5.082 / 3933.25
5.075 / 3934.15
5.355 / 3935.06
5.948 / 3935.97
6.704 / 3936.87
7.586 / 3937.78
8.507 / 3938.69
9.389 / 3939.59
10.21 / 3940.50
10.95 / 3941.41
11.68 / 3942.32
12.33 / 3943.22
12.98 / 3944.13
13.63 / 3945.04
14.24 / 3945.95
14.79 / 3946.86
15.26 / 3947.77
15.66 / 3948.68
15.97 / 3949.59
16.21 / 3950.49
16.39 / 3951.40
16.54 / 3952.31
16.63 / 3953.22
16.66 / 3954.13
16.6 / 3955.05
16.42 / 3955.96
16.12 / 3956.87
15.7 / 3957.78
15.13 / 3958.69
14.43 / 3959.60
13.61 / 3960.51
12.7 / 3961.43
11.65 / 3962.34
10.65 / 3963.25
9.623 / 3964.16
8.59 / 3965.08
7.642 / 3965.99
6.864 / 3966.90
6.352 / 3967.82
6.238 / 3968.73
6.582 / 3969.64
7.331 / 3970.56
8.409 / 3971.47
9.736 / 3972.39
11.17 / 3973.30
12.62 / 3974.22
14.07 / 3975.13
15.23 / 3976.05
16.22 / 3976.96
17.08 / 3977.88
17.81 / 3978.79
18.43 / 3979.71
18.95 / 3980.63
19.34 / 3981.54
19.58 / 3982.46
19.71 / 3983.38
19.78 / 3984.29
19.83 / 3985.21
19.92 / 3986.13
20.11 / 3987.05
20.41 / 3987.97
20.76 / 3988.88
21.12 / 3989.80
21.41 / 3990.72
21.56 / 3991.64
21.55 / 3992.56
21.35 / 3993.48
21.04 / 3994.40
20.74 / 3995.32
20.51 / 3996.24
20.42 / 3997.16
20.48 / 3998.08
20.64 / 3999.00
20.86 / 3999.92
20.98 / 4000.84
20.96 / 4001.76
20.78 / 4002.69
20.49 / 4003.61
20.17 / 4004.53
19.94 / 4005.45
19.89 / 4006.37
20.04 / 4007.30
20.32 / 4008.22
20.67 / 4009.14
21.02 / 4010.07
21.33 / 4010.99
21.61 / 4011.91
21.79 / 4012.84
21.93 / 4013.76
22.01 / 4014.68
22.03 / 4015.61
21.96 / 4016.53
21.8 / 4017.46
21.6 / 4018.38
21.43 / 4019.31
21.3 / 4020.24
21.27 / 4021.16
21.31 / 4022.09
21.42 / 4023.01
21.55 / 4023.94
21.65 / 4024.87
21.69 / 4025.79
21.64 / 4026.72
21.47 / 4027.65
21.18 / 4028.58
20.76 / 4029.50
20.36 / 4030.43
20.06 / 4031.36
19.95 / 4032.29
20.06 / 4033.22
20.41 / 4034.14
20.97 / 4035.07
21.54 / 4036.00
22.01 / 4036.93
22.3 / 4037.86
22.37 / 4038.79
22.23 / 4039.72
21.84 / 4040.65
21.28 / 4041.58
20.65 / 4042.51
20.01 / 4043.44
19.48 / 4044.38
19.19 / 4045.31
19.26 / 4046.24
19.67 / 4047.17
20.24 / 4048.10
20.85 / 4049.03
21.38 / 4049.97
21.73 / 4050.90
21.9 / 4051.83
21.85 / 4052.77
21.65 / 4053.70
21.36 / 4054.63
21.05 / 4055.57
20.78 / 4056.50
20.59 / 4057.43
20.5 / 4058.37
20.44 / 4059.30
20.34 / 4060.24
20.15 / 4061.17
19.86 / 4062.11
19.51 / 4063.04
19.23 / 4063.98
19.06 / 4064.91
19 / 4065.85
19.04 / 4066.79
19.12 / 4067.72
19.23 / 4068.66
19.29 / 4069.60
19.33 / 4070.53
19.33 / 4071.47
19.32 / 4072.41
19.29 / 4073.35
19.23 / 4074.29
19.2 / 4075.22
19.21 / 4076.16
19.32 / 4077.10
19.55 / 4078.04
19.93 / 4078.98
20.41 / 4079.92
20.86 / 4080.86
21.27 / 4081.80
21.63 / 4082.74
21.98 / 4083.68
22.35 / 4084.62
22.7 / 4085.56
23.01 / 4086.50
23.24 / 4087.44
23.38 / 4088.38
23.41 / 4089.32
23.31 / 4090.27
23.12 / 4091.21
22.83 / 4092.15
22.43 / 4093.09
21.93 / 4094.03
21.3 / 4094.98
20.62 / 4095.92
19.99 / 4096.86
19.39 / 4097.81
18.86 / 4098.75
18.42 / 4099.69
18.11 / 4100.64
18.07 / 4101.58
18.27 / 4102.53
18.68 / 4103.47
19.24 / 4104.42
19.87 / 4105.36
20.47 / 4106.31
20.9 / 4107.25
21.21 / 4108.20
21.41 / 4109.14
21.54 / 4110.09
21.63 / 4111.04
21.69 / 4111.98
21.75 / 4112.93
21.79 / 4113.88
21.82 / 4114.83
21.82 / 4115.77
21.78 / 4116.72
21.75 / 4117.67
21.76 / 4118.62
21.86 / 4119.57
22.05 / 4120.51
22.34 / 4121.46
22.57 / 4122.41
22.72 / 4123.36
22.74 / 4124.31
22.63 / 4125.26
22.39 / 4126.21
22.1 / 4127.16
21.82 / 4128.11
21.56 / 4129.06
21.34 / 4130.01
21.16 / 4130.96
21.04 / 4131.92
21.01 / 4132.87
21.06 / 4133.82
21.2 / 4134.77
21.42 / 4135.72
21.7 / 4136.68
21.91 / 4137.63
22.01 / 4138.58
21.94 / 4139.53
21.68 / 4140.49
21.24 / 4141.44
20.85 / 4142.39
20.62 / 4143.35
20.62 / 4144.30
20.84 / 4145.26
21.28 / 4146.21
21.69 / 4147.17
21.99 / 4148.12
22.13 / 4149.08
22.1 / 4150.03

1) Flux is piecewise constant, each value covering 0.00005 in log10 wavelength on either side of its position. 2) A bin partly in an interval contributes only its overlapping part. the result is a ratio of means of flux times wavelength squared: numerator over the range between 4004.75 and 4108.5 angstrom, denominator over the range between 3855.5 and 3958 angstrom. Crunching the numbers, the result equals 1.6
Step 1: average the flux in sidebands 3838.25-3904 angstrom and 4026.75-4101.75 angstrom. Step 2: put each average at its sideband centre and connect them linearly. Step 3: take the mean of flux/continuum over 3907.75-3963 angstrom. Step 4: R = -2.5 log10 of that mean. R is 0.313 mag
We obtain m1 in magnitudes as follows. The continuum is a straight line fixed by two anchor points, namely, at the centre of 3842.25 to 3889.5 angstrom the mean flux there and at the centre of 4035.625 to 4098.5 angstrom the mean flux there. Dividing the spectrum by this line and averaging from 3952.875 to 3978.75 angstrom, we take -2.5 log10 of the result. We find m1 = 0.44 mag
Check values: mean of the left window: 15.8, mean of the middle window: 12.2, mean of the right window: 20.8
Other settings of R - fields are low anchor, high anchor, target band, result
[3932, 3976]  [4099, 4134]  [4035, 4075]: -0.17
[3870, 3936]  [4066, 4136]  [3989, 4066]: -0.14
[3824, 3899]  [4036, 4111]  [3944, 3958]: 0.09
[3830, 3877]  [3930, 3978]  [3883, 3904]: -0.14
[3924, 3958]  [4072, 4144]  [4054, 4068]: -0.09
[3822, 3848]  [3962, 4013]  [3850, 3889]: -0.21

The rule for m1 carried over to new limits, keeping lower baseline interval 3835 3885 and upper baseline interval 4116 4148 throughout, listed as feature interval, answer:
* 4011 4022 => -0.15 mag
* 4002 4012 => -0.10 mag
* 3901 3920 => 0.03 mag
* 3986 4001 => -0.13 mag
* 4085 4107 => -0.01 mag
